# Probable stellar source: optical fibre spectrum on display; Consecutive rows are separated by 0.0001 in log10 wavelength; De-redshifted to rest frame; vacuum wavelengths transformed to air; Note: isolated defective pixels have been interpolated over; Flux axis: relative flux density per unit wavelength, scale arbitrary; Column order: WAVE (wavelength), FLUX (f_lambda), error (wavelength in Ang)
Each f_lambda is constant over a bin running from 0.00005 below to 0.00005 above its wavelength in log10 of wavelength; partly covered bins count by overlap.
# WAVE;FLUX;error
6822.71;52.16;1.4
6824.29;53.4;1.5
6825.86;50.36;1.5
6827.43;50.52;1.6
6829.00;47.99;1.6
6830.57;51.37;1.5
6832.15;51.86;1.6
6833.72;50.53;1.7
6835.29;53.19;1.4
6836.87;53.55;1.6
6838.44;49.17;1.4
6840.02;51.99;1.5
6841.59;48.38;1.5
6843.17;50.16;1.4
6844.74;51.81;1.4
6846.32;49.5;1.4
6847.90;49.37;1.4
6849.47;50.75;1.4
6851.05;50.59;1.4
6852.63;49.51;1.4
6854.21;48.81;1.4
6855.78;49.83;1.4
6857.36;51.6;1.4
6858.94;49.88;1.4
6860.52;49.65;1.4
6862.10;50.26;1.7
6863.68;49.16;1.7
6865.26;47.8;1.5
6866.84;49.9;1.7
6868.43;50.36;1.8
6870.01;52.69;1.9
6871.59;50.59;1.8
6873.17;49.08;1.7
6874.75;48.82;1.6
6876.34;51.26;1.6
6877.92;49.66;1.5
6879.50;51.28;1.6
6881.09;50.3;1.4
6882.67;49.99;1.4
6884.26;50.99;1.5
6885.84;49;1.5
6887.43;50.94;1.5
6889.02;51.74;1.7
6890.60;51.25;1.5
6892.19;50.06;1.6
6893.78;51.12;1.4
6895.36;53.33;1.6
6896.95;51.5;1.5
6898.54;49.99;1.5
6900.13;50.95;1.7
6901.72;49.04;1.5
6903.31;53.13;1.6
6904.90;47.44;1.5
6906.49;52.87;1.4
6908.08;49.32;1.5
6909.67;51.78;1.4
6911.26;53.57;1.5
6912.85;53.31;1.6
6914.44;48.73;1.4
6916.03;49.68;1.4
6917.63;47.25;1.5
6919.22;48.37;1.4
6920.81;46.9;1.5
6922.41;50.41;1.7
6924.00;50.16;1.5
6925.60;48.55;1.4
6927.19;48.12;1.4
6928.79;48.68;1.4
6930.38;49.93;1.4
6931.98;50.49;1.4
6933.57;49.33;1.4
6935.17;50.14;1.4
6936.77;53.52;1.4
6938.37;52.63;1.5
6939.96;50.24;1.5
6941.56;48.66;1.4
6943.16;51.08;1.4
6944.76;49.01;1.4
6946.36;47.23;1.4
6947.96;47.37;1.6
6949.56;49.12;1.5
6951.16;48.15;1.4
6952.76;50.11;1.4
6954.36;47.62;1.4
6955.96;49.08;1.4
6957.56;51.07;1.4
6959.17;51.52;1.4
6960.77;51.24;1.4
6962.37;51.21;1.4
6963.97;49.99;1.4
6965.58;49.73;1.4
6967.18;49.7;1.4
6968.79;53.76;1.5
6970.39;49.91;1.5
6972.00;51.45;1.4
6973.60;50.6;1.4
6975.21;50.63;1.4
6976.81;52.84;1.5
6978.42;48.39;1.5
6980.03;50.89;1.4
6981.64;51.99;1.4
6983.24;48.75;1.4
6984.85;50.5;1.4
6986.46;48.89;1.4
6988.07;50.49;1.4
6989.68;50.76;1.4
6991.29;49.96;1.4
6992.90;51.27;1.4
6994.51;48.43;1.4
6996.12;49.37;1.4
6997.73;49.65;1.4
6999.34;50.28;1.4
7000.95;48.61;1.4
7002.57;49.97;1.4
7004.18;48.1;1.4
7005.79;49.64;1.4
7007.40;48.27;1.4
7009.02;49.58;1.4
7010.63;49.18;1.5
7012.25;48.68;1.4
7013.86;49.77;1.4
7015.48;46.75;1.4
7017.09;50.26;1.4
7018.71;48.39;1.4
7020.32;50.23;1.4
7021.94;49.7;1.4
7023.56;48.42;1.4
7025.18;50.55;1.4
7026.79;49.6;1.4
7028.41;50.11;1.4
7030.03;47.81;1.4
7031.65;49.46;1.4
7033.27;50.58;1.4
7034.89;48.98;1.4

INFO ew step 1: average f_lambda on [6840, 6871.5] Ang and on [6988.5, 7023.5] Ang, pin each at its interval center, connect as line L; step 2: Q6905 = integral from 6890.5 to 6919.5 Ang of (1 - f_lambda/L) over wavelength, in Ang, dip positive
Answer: -0.5 Ang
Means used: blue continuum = 50.1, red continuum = 49.4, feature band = 50.7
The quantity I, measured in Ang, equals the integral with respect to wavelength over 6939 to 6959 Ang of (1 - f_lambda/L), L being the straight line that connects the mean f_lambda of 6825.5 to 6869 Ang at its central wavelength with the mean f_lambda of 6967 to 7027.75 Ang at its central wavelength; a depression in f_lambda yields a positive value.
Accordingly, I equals 0.33 Ang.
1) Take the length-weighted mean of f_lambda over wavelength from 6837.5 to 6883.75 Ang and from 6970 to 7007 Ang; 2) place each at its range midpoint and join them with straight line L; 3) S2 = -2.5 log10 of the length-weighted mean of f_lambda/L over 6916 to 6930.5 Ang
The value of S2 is 0.03 mag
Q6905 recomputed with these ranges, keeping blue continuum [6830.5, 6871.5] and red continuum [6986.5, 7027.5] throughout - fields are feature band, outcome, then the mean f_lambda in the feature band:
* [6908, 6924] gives 0.0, 50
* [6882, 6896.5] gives -0.2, 51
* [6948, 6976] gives -0.3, 50.2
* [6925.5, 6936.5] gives 0.1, 49.6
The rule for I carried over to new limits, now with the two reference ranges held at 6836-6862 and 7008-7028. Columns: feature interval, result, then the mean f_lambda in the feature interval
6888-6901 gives -0.32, 51.2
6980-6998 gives -0.23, 50.1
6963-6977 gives -0.37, 50.9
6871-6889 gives -0.05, 50.2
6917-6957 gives 0.36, 49.3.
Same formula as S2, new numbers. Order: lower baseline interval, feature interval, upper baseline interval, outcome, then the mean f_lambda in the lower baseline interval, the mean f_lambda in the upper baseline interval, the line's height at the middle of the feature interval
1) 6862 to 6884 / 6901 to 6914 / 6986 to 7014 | -0.029 mag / 50.1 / 49.5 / 49.9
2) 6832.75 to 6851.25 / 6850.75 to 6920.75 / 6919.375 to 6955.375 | -0.004 mag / 50.8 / 49.4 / 50.1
